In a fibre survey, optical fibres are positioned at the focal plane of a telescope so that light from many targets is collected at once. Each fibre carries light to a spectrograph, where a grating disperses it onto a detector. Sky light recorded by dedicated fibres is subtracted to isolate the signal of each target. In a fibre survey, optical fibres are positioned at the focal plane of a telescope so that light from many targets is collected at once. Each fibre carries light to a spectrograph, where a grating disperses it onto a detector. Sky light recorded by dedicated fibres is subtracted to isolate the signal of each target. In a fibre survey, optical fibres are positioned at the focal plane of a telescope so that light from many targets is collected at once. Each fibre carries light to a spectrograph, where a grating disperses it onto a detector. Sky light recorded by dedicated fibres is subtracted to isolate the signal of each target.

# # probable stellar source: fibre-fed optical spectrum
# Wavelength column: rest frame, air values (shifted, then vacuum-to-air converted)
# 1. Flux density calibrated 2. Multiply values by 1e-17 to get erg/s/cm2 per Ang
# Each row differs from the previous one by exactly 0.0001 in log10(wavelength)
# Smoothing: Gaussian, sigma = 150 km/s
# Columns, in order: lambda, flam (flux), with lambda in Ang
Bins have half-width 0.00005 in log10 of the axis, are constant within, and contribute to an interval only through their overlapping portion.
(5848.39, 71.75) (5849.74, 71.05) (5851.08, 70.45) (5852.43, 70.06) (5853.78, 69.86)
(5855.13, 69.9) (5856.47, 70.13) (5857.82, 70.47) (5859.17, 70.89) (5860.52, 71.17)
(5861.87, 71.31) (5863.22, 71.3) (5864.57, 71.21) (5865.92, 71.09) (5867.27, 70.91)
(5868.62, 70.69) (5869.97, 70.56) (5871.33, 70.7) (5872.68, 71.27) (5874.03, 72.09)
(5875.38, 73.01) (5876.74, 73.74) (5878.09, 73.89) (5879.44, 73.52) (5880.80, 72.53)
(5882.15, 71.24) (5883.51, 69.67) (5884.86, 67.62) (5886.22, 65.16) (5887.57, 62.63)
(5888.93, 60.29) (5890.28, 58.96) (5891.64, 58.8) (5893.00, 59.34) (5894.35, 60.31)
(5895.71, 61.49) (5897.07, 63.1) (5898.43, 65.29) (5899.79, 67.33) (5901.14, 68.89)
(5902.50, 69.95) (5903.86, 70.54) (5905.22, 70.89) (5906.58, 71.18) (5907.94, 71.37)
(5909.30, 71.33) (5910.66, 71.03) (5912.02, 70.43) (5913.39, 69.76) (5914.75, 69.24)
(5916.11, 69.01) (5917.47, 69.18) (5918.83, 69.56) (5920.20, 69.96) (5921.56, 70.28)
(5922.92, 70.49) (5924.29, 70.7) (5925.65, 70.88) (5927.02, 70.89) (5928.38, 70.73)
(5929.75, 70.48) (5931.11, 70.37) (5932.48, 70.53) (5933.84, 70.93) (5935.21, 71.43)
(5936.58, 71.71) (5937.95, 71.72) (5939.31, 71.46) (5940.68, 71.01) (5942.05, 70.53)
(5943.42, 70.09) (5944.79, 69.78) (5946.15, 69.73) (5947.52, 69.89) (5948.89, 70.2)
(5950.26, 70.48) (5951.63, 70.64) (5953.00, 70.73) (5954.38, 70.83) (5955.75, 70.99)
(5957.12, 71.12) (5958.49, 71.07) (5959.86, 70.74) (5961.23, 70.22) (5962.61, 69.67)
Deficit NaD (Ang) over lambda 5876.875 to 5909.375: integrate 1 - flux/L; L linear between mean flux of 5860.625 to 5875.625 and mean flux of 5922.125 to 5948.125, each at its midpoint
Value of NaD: 1.9 Ang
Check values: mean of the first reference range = 71.2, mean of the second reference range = 70.7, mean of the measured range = 66.9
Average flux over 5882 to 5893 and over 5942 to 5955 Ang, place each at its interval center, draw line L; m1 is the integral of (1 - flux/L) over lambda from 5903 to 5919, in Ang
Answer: -1.0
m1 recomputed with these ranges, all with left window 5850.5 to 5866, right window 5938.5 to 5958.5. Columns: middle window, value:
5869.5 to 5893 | 0.8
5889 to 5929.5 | 1.6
